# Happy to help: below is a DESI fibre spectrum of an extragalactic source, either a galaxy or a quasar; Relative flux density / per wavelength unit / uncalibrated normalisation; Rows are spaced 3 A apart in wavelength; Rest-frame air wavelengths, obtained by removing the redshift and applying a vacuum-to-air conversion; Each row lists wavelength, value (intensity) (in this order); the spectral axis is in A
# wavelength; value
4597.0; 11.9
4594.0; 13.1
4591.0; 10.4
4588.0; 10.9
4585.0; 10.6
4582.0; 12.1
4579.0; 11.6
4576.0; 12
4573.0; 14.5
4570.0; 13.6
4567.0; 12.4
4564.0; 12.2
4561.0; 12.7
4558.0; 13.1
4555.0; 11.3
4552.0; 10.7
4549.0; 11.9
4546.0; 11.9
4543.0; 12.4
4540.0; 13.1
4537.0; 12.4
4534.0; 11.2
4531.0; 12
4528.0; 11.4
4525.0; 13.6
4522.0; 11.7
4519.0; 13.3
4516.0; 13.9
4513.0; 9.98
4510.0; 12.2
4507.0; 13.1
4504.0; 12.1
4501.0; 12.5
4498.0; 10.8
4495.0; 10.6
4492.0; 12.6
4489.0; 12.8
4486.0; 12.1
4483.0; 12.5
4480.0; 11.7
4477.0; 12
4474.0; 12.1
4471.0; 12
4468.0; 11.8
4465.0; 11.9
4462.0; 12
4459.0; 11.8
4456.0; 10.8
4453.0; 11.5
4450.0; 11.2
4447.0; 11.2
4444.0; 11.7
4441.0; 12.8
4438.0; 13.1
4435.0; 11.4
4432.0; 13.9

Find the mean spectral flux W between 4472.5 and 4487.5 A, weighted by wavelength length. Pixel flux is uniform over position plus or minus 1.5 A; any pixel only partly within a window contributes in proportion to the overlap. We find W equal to 12.1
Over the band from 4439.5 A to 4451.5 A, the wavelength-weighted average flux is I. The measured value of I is 11.7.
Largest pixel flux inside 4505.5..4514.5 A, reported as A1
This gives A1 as 13.1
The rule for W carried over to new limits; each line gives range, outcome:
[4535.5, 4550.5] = 12.3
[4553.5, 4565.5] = 12.3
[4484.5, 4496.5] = 12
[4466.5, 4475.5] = 12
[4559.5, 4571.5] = 12.7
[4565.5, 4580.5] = 12.8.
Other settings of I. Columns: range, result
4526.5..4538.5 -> 11.8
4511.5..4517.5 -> 11.9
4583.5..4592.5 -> 10.6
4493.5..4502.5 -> 11.3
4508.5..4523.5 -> 12.2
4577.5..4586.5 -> 11.4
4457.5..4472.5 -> 11.9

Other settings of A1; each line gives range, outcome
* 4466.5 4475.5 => 12.1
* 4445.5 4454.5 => 11.5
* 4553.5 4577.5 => 14.5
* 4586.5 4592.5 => 10.9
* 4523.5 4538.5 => 13.6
